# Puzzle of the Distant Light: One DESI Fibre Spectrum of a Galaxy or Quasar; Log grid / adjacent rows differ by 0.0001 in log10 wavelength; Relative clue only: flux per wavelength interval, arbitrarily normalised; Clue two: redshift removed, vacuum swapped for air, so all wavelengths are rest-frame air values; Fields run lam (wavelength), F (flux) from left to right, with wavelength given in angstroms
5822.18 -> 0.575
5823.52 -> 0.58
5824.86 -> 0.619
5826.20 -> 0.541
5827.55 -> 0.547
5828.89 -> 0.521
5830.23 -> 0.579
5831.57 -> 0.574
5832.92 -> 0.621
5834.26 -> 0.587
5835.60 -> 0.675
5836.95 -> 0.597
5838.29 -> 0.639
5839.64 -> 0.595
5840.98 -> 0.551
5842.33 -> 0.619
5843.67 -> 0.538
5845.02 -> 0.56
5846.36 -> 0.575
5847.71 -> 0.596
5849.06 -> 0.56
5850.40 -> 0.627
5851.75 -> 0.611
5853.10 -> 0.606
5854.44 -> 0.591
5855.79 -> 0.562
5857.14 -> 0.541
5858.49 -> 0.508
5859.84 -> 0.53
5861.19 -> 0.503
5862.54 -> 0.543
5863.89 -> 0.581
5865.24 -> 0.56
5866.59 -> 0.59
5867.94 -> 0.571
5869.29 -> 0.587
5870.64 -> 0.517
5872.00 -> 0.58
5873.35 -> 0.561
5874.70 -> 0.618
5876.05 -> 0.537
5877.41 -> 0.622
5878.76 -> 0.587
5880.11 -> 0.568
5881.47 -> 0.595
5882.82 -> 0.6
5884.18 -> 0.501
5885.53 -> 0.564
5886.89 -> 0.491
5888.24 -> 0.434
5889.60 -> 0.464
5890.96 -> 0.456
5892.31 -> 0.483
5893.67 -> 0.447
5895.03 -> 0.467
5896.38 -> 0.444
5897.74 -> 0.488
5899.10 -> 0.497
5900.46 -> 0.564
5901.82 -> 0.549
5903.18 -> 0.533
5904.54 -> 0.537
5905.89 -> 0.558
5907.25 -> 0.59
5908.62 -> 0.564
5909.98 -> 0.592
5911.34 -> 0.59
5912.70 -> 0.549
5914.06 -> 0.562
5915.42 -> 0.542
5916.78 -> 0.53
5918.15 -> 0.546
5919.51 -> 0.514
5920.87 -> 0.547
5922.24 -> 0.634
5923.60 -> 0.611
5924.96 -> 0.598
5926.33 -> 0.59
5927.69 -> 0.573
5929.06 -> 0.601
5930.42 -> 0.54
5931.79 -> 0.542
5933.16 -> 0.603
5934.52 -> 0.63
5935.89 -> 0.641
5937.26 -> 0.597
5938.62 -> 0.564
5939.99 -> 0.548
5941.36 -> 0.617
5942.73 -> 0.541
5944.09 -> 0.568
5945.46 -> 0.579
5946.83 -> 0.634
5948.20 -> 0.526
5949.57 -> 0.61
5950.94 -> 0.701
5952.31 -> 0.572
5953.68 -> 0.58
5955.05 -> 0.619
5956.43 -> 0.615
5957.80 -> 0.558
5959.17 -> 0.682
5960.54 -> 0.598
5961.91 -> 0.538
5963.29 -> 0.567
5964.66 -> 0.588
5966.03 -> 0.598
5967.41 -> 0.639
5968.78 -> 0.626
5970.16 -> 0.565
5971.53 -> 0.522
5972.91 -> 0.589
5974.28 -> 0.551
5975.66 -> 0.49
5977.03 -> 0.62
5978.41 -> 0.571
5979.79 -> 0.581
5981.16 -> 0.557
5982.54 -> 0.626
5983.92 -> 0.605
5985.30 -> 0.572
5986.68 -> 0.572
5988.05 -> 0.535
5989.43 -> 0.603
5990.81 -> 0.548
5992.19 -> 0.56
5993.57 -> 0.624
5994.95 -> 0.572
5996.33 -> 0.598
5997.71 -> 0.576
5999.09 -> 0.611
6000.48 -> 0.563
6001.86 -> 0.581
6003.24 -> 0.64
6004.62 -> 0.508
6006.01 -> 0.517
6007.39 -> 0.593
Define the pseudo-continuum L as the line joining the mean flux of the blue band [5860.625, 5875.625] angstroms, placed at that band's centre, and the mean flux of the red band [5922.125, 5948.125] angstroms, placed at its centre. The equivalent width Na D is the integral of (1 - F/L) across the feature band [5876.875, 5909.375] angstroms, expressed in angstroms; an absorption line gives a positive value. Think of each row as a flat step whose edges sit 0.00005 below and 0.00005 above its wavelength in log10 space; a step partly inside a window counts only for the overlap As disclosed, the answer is 2.7 angstroms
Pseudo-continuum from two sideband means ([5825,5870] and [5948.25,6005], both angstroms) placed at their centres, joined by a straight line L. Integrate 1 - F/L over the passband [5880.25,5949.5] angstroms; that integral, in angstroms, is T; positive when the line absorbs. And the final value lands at 3.5 angstroms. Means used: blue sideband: 0.576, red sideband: 0.586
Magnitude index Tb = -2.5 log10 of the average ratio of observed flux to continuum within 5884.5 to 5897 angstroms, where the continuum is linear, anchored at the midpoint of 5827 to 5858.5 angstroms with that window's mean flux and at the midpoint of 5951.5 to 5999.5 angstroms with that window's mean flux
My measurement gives 0.23 mag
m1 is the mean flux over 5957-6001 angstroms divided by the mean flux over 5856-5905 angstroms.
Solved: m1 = 1.1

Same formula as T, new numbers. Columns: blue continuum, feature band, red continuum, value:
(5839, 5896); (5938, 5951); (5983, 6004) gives -0.27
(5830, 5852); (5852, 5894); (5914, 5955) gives 3.11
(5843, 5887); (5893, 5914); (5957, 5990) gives 1.47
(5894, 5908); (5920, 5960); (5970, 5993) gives -3.62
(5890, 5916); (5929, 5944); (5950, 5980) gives -0.59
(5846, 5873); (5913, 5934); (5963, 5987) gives 0.19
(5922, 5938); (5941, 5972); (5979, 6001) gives -0.21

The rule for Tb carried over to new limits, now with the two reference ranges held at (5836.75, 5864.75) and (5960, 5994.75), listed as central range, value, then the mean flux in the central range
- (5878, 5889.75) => 0.07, 0.538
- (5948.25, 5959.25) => -0.06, 0.608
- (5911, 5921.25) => 0.06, 0.546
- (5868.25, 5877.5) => 0.00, 0.571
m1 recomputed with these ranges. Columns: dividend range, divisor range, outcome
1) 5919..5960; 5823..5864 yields 1.03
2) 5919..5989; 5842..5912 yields 1.07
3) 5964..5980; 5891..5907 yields 1.14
